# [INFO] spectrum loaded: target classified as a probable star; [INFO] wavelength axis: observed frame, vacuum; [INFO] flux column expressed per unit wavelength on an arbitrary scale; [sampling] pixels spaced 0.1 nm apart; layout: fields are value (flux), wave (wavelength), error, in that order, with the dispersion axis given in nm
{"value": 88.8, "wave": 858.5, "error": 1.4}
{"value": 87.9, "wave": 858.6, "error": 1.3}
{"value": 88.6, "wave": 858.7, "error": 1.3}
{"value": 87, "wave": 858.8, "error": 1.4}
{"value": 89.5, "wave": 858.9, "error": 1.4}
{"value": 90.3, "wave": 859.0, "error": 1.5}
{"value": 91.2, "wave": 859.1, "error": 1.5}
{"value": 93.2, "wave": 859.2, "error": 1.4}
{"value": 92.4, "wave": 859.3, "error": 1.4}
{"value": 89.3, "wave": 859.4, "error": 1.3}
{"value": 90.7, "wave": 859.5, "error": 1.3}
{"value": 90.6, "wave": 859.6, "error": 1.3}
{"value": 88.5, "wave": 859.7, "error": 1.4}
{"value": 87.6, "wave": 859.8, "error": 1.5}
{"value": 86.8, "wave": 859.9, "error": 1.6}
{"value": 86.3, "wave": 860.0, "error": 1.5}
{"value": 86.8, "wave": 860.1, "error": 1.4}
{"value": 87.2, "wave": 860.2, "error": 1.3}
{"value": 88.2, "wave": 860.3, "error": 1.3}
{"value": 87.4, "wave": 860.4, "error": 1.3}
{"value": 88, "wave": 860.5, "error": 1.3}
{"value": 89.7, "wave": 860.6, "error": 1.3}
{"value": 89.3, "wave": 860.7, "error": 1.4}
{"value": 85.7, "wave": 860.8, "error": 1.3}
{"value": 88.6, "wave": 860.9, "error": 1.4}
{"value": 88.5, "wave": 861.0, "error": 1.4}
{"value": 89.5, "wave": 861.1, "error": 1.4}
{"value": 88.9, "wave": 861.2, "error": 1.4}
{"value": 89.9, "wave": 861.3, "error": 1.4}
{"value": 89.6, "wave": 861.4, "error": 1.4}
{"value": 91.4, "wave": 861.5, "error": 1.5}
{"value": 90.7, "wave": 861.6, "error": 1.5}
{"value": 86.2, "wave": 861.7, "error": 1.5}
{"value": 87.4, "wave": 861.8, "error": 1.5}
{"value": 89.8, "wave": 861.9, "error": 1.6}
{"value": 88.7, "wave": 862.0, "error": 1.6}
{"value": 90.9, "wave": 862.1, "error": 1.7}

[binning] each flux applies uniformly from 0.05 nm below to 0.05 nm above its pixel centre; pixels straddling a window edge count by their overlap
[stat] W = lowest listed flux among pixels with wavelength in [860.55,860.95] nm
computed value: 85.7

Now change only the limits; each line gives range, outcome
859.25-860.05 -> 86.3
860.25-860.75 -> 87.4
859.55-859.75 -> 88.5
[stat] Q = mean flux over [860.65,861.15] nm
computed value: 88.3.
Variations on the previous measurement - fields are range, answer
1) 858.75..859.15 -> 89.5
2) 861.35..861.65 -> 90.6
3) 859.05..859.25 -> 92.2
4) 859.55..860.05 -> 88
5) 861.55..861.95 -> 88.5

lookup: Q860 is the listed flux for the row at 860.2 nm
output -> 87.2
